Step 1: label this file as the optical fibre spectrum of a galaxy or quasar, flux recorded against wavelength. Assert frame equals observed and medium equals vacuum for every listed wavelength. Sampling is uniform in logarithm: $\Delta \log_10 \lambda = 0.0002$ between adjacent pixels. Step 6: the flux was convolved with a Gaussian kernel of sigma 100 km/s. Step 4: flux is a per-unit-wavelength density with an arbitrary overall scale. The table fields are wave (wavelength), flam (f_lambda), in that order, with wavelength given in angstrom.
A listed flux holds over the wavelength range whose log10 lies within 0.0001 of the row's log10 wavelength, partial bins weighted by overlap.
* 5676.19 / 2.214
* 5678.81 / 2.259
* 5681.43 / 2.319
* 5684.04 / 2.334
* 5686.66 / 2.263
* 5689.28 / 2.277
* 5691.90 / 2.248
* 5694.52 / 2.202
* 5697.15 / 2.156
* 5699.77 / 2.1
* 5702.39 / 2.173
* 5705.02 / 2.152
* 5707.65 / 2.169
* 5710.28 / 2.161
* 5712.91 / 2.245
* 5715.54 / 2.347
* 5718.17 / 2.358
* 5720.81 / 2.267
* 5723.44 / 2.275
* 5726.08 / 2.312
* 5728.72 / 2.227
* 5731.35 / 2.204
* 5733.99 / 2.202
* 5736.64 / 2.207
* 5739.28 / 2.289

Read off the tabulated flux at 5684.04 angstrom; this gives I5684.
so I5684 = 2.334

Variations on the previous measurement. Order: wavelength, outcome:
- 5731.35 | 2.204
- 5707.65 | 2.169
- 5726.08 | 2.312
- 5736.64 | 2.207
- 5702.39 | 2.173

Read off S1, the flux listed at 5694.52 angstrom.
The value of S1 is 2.202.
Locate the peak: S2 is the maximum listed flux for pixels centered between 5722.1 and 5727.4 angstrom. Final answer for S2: 2.312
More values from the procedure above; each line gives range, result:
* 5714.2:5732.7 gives 2.358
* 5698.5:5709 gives 2.173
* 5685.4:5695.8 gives 2.277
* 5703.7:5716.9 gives 2.347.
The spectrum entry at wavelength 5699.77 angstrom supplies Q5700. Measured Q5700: 2.1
